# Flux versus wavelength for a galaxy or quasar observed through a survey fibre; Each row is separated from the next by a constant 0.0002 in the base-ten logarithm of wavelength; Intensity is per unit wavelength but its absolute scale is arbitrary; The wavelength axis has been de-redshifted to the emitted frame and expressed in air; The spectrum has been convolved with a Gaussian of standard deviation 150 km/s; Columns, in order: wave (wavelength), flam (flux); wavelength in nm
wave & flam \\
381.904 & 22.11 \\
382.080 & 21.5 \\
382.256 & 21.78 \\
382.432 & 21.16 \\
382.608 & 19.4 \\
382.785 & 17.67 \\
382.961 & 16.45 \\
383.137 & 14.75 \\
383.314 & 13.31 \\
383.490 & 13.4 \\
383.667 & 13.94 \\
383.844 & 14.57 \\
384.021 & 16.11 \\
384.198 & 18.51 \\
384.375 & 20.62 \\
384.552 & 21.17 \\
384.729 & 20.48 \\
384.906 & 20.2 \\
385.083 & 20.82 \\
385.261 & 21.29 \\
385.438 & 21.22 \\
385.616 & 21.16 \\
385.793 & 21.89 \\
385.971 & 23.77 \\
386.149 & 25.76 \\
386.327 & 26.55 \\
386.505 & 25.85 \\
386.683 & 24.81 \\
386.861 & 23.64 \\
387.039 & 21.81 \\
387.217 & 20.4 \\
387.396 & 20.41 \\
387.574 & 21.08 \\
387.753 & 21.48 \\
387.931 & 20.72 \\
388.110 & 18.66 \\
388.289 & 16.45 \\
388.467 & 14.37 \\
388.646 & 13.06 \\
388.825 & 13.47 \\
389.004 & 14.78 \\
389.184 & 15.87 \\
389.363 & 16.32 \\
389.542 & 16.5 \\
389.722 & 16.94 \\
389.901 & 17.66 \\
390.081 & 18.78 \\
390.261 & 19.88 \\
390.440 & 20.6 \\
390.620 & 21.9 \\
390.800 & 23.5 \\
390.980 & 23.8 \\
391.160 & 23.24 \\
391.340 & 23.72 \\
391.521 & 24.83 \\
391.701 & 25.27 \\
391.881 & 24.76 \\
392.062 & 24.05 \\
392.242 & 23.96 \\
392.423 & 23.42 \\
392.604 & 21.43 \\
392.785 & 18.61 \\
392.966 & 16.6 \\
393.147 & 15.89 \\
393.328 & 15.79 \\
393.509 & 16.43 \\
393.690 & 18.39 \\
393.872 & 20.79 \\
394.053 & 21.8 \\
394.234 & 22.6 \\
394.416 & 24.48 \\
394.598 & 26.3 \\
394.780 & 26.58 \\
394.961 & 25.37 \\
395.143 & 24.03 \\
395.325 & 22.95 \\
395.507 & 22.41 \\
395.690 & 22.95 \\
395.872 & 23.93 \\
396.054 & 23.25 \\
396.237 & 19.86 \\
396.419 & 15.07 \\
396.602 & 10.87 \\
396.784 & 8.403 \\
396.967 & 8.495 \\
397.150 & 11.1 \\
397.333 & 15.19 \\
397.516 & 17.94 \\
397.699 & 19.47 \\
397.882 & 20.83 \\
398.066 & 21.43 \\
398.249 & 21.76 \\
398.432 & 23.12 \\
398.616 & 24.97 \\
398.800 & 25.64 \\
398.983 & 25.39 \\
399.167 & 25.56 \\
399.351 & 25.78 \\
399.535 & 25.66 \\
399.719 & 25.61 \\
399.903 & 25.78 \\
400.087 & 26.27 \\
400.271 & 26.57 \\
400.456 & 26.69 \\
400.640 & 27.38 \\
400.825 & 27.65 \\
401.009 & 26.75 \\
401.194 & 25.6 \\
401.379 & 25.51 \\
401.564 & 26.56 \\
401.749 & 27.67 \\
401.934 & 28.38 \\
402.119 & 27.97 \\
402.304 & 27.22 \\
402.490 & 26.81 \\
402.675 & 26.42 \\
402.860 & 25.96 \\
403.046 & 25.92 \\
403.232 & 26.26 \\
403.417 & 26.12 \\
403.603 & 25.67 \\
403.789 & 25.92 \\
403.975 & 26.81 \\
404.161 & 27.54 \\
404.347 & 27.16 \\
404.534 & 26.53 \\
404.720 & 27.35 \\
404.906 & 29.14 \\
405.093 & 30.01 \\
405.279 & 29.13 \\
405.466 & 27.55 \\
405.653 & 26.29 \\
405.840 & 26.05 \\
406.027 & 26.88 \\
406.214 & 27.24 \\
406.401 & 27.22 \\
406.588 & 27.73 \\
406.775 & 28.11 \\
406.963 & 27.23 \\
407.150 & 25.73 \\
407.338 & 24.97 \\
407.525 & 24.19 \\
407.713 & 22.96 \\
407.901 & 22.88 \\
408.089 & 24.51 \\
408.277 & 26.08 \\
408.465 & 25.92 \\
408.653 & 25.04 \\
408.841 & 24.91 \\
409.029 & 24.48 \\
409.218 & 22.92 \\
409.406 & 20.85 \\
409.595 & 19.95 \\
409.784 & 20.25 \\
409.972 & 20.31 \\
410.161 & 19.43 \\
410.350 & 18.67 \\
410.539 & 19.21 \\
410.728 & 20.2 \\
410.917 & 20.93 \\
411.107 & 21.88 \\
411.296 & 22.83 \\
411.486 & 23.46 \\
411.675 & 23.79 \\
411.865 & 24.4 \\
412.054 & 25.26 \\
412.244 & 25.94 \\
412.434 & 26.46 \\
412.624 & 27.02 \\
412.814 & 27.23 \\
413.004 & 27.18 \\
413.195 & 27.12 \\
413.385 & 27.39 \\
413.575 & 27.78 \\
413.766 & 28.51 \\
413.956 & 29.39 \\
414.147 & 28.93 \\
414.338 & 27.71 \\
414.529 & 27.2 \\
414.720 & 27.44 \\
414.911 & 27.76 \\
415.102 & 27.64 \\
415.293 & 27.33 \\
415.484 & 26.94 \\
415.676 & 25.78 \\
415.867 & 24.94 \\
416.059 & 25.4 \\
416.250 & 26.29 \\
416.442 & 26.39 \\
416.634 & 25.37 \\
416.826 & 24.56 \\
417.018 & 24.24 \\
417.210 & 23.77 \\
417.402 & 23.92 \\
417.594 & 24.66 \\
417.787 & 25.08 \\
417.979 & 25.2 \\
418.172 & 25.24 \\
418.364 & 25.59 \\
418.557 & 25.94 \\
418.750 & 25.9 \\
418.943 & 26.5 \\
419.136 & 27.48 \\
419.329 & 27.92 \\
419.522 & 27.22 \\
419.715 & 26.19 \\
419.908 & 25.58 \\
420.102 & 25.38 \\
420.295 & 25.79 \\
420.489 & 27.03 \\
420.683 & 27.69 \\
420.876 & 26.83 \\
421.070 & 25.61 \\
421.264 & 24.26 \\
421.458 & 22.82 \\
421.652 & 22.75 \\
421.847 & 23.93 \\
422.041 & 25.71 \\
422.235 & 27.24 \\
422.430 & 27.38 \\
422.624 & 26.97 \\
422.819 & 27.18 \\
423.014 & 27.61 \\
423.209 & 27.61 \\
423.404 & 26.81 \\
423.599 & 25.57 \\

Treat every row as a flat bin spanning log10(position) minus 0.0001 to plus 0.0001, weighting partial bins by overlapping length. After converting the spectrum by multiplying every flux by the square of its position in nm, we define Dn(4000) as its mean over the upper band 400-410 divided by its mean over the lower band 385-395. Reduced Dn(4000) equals 1.34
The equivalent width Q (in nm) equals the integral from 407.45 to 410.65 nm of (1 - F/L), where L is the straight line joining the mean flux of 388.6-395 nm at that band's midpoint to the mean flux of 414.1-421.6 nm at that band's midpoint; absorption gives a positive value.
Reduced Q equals 0.22 nm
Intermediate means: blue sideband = 20.5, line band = 22.5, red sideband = 26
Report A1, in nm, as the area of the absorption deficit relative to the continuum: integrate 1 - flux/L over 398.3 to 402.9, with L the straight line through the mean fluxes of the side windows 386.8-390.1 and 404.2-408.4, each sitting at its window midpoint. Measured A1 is -0.46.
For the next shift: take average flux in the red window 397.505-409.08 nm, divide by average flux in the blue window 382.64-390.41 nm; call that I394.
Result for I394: 1.36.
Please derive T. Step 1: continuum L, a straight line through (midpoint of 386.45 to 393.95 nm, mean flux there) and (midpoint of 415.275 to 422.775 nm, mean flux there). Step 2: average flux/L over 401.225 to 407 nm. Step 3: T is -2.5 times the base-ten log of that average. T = -0.190 mag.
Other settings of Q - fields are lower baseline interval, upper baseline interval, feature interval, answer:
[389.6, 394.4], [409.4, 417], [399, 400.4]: -0.22 nm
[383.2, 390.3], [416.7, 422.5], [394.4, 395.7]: -0.23 nm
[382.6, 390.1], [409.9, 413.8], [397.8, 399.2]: -0.14 nm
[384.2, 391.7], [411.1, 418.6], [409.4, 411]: 0.33 nm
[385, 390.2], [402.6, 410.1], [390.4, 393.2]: -0.16 nm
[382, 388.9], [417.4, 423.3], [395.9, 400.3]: 0.28 nm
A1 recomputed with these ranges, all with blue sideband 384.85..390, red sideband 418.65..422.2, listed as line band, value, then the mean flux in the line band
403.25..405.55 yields -0.44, 27.4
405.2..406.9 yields -0.30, 27.3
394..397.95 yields 0.31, 19.7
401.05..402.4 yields -0.27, 27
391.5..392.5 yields -0.18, 24.4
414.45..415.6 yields -0.12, 27.4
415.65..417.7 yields 0.01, 25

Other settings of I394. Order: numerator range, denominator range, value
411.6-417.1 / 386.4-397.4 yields 1.33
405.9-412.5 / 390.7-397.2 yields 1.15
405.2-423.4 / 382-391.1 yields 1.31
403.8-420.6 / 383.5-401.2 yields 1.22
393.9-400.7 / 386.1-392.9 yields 1.06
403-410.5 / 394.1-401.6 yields 1.12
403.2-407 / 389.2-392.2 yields 1.28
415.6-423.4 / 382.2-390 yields 1.35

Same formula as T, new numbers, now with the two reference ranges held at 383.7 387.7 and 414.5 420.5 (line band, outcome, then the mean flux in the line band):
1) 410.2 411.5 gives 0.200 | 20.8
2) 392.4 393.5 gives 0.228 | 18.2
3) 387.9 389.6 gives 0.346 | 15.9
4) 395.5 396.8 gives 0.221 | 18.7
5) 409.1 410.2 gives 0.194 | 20.8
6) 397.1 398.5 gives 0.212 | 19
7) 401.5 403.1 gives -0.140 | 27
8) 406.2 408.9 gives -0.047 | 25.6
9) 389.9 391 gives 0.056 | 20.9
